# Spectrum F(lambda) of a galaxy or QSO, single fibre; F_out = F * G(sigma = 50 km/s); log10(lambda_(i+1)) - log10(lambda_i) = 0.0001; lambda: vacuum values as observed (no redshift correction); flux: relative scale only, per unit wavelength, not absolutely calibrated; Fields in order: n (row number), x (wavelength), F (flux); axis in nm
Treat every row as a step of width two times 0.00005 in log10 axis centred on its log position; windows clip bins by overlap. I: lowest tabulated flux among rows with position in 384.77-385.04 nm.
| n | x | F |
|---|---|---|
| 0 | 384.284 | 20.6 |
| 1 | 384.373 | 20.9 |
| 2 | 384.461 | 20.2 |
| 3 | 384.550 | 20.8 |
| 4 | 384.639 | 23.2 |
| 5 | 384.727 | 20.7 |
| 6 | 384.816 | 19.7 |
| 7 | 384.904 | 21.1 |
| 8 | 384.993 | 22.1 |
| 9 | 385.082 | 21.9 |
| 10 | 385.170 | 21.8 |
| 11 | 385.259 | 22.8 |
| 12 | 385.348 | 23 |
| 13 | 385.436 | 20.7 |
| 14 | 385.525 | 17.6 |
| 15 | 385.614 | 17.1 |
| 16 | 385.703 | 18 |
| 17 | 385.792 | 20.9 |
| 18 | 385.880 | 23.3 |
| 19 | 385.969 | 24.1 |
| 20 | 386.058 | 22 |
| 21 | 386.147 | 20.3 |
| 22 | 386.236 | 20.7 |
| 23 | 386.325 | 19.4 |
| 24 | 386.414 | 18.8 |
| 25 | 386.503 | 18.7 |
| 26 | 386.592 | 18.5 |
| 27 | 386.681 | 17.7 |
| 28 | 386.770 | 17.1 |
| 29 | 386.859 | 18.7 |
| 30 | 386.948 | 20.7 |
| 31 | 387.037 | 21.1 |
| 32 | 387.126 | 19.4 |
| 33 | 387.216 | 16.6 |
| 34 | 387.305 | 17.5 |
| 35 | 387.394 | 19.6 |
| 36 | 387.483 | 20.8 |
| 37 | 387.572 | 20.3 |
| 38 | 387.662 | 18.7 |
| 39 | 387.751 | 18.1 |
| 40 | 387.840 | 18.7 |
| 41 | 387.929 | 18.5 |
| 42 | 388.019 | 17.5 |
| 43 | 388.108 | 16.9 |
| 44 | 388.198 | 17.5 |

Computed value 19.7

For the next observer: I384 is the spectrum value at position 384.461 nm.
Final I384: 20.2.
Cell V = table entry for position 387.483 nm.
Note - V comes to 20.8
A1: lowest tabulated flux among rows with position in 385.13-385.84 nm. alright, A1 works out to 17.1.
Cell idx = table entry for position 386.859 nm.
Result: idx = 18.7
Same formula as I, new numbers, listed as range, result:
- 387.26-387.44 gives 17.5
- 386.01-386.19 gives 20.3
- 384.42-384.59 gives 20.2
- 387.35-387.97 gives 18.1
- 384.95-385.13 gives 21.9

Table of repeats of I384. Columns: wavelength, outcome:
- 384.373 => 20.9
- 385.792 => 20.9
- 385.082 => 21.9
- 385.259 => 22.8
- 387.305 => 17.5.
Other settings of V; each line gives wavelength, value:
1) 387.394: 19.6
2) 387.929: 18.5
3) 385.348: 23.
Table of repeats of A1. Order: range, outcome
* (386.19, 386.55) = 18.7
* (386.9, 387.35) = 16.6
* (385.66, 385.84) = 18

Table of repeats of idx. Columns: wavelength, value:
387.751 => 18.1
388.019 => 17.5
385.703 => 18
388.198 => 17.5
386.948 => 20.7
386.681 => 17.7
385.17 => 21.8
